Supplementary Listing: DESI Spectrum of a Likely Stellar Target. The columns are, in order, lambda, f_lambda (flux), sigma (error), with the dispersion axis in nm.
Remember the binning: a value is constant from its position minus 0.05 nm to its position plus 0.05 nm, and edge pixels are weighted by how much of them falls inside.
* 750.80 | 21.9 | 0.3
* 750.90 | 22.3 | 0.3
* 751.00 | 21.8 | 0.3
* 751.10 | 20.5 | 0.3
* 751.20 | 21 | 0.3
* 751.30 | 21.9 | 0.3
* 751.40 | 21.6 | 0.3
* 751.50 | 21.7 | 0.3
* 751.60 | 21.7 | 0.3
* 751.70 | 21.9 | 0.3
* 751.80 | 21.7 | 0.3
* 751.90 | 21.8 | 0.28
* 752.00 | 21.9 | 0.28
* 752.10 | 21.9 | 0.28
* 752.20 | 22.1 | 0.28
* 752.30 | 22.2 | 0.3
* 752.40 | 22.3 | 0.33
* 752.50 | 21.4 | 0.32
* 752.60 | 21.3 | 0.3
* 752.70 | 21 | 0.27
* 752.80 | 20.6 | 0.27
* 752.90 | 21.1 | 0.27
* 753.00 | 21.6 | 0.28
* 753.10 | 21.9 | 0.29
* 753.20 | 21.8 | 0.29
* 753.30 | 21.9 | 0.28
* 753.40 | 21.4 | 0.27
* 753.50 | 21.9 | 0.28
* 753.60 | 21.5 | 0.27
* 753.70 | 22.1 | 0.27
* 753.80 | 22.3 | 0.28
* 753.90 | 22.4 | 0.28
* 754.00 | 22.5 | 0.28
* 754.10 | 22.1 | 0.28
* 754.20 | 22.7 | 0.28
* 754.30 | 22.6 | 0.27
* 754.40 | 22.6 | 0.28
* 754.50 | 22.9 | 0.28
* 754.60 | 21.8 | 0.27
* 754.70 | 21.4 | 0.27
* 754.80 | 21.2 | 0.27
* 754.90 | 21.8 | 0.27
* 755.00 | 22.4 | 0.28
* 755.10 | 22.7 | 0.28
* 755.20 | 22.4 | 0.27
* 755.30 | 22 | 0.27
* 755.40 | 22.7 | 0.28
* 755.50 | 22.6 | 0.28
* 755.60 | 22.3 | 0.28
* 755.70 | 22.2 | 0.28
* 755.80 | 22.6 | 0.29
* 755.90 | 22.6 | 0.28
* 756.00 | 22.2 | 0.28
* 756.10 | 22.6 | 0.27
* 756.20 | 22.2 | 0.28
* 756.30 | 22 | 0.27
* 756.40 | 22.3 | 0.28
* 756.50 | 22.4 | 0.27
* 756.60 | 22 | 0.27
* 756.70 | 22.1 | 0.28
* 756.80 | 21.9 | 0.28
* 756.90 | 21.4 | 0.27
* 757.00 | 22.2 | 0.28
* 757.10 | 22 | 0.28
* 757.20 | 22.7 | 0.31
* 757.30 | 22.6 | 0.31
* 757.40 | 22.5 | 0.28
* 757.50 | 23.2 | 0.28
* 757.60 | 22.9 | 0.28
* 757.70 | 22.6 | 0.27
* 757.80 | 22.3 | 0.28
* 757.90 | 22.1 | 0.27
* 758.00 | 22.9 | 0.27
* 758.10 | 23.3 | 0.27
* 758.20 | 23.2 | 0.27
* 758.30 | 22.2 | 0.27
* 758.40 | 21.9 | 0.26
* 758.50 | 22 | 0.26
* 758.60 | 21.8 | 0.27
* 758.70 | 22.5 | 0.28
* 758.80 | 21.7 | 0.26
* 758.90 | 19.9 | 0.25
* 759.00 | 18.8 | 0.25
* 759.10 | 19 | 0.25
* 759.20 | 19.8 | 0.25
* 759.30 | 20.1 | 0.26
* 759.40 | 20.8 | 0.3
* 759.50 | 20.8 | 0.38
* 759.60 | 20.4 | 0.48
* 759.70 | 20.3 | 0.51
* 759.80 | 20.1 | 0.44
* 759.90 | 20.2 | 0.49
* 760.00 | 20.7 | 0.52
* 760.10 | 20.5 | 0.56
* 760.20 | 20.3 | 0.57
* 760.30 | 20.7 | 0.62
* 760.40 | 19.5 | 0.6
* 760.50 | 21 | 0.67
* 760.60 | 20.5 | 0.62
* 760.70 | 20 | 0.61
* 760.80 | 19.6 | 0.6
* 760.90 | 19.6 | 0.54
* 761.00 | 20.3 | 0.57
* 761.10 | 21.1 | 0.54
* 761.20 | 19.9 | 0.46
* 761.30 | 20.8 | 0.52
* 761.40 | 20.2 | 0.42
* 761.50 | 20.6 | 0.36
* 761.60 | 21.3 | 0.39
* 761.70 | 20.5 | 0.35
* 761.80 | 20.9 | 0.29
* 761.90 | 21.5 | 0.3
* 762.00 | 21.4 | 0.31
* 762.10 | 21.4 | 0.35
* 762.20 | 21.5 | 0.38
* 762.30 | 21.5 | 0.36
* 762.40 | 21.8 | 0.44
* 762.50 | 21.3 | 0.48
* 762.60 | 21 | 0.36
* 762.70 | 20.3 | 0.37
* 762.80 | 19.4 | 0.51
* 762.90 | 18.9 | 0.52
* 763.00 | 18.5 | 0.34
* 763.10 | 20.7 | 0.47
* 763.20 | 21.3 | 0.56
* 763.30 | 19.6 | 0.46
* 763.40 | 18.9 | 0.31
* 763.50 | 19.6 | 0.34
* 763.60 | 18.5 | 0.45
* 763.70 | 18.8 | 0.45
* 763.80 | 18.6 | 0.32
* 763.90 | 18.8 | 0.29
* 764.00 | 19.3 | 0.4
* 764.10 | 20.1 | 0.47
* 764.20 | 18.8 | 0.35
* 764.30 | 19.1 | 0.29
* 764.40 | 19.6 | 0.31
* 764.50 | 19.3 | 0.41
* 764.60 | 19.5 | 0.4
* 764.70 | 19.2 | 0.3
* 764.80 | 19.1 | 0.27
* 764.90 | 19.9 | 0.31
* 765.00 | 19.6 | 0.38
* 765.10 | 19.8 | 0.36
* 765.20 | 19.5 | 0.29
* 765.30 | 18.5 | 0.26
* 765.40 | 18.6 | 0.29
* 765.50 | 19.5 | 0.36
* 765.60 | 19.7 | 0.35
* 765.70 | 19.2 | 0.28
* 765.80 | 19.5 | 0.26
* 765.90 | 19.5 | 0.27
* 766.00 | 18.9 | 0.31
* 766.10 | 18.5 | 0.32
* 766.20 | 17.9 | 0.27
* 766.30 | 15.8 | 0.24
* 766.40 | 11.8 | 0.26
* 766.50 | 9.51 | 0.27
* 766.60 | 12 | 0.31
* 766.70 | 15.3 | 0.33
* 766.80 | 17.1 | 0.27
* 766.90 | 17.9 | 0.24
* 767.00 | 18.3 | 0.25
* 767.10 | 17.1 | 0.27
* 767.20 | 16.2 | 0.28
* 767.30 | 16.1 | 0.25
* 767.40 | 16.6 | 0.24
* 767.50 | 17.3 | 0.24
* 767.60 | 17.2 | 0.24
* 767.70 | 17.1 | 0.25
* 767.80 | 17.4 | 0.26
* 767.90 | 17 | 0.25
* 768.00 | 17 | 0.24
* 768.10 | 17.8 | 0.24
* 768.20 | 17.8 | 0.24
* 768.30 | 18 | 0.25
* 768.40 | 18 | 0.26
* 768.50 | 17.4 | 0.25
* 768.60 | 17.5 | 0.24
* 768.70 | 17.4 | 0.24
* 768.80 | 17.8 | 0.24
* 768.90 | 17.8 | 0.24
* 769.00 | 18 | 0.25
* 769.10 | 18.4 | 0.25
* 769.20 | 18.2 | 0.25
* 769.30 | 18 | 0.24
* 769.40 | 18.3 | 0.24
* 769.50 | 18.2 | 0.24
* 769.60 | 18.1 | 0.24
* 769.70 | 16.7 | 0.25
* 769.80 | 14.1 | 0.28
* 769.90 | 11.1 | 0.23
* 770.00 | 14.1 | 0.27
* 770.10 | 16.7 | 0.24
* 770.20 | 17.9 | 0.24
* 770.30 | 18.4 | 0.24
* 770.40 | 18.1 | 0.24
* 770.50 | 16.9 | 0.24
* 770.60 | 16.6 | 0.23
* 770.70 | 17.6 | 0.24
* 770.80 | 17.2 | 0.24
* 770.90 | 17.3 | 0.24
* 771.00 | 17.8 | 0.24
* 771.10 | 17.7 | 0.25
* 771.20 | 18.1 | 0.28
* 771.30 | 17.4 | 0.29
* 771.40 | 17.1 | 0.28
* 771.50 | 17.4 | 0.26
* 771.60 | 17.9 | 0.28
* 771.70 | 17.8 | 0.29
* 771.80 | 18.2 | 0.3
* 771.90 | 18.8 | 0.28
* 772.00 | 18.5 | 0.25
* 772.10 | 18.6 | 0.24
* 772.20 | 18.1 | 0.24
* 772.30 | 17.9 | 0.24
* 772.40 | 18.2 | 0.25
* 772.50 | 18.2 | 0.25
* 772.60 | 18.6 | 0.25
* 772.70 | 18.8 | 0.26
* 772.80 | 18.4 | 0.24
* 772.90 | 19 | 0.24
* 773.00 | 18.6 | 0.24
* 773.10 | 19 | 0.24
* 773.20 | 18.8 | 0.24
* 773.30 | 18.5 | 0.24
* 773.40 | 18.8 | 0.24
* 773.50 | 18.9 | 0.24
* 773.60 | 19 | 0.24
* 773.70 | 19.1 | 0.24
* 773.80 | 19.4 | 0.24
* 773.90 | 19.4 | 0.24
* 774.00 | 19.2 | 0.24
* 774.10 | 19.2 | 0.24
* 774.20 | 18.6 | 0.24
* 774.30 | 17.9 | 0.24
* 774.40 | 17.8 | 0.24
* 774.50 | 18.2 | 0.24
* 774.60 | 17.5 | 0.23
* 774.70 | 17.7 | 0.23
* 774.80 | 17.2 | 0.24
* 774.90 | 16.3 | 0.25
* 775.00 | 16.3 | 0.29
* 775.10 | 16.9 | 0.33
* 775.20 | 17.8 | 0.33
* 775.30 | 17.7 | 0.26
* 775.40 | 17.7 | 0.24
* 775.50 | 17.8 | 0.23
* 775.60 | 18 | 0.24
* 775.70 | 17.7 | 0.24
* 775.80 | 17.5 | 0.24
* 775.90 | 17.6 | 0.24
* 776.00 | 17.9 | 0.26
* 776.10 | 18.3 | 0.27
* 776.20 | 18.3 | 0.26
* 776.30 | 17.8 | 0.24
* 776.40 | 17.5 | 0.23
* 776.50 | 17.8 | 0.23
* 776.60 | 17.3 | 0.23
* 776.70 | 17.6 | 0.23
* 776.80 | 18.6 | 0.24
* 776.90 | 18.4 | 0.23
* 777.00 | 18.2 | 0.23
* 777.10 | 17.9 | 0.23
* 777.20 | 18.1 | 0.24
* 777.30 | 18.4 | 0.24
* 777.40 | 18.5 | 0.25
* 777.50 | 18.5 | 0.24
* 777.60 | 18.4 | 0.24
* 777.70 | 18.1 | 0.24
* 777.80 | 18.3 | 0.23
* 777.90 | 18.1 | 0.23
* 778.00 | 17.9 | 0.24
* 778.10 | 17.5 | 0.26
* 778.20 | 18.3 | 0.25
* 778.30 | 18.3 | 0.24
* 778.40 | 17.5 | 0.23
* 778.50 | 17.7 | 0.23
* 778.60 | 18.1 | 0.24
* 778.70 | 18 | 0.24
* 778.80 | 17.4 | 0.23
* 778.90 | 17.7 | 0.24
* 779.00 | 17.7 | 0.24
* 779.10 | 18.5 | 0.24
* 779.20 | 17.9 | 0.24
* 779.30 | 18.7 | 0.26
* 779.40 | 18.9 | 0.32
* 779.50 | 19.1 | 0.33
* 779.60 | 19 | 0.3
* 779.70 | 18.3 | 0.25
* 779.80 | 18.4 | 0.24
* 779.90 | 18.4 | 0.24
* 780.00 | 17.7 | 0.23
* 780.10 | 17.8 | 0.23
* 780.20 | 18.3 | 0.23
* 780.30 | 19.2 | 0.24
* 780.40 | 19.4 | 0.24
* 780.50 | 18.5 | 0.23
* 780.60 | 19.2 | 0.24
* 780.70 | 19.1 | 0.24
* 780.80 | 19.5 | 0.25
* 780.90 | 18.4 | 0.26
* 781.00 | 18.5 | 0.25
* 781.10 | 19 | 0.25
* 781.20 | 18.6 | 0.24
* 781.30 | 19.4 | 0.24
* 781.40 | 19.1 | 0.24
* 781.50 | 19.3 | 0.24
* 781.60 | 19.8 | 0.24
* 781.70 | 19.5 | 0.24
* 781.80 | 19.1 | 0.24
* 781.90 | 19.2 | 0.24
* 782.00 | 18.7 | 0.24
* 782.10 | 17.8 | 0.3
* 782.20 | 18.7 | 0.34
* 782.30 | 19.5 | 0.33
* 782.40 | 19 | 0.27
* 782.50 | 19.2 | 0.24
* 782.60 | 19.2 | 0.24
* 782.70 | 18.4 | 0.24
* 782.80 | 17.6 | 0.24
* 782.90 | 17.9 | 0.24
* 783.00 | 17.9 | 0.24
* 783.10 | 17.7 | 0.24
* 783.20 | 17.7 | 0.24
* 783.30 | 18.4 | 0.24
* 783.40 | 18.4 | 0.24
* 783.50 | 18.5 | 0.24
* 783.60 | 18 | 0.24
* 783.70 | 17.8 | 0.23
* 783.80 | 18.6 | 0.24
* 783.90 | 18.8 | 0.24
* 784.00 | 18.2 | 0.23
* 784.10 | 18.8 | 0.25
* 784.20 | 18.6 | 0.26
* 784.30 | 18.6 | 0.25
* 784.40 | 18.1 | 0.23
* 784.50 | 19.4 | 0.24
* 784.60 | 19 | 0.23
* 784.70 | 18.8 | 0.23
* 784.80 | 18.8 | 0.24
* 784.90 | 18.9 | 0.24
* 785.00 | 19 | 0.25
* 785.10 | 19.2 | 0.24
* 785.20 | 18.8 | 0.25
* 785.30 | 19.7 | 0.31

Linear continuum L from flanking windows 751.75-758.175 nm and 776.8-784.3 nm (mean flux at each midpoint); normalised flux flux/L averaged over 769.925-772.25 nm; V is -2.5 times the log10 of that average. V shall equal 0.135 mag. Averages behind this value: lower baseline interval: 22.1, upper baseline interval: 18.5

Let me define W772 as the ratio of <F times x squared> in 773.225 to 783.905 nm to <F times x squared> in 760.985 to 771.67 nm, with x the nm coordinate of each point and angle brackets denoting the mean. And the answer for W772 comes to 1.0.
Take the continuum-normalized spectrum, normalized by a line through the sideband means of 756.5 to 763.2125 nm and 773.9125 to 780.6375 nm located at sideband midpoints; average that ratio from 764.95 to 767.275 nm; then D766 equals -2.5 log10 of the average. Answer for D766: 0.15 mag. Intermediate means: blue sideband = 21.1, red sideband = 18.1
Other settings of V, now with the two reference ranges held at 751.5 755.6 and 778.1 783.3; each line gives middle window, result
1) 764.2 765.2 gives 0.061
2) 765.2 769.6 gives 0.165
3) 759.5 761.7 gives 0.036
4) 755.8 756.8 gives -0.033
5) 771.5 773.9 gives 0.056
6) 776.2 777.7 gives 0.054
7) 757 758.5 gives -0.056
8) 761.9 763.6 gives 0.020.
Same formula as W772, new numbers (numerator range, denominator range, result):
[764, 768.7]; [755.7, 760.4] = 0.84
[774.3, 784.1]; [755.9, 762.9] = 0.90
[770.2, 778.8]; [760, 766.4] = 0.94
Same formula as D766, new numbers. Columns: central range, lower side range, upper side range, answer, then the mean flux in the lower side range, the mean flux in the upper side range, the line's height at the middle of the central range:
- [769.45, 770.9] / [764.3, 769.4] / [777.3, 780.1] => 0.08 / 17.7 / 18.2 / 17.8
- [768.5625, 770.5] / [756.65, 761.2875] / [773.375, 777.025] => 0.12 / 21.2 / 18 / 19.1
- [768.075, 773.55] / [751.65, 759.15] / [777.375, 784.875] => 0.13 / 22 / 18.5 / 19.9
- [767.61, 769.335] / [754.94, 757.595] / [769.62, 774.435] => 0.07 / 22.3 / 17.9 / 18.9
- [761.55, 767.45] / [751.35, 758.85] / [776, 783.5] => 0.10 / 22.1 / 18.4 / 20.7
